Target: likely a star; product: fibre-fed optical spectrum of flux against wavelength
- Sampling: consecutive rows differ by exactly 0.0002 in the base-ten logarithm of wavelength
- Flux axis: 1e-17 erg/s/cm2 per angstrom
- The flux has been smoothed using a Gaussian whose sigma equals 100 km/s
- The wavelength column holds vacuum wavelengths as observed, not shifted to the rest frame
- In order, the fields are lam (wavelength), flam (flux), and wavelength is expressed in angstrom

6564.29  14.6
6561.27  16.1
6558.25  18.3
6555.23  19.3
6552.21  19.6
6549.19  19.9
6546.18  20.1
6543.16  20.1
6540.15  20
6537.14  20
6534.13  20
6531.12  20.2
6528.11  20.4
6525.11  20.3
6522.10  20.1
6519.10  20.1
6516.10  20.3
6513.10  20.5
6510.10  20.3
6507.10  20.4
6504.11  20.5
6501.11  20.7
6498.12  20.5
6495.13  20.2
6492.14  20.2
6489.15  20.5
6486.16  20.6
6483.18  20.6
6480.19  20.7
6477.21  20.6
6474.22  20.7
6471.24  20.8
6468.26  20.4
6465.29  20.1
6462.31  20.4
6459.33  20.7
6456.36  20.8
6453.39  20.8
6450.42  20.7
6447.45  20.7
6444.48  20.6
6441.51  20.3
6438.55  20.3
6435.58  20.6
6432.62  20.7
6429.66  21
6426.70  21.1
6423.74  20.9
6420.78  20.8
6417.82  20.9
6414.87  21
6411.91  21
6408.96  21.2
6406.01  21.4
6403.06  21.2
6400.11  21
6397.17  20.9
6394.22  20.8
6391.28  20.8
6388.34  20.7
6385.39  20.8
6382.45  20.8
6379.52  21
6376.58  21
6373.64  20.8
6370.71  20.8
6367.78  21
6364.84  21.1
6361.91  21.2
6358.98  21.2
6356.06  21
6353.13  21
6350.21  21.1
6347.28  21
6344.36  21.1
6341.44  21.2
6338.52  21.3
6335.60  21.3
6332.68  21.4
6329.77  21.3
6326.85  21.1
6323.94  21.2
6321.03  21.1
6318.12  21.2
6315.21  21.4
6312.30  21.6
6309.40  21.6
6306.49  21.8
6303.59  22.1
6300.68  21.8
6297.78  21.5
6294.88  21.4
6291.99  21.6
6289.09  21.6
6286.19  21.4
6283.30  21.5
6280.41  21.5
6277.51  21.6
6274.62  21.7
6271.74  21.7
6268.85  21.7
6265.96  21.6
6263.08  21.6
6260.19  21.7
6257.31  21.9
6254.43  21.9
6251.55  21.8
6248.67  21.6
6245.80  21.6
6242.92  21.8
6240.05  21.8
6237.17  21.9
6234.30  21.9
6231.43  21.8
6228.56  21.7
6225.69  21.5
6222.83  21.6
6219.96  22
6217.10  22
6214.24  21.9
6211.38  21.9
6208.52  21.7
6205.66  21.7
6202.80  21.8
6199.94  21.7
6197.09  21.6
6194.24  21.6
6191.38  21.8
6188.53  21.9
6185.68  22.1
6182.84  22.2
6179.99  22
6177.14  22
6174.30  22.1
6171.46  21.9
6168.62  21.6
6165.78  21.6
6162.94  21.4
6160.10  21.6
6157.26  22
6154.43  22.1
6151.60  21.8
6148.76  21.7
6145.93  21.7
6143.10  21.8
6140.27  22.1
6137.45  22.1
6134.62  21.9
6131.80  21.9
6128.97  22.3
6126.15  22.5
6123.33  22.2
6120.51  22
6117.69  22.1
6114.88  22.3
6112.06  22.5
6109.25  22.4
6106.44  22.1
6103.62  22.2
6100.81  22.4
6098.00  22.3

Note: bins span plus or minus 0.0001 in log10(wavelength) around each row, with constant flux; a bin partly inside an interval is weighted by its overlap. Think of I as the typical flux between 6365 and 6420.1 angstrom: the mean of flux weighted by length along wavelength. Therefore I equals 20.9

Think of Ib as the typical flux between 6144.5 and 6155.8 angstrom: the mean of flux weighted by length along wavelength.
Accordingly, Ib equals 21.8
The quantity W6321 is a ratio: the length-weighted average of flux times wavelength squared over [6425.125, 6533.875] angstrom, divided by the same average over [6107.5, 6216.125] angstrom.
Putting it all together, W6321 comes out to 1.03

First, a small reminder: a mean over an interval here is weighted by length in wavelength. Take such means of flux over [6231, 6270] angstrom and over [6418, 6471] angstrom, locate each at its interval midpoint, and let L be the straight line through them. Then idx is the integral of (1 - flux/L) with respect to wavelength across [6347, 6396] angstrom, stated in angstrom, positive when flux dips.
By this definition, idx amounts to 0.3 angstrom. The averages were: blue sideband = 21.8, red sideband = 20.7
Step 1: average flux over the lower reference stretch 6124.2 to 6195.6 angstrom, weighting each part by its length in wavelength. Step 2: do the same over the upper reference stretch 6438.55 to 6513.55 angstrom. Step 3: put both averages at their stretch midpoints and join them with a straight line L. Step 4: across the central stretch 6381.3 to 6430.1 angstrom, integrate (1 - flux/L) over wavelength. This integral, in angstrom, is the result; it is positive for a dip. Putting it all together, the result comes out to -0.29 angstrom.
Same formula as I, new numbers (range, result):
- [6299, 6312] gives 21.8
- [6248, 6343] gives 21.5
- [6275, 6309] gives 21.6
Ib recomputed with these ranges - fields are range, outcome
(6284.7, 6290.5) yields 21.5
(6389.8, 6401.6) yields 20.9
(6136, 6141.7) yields 22.1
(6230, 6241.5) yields 21.8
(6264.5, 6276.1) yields 21.7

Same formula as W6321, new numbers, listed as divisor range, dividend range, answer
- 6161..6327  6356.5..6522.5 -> 1.02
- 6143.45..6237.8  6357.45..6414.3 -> 1.02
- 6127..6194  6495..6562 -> 1.02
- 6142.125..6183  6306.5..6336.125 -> 1.03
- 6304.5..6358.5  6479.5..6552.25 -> 1.01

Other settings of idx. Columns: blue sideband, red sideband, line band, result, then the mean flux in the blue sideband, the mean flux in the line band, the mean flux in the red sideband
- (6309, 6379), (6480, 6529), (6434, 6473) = 0.2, 21.2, 20.6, 20.4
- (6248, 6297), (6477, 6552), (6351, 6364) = 0.0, 21.6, 21.1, 20.3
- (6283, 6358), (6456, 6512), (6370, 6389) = 0.2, 21.4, 20.8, 20.5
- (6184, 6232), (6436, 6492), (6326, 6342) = -0.1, 21.8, 21.3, 20.6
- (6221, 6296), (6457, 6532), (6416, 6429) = -0.1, 21.7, 20.9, 20.4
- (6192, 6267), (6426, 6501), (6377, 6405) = 0.1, 21.8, 20.9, 20.6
